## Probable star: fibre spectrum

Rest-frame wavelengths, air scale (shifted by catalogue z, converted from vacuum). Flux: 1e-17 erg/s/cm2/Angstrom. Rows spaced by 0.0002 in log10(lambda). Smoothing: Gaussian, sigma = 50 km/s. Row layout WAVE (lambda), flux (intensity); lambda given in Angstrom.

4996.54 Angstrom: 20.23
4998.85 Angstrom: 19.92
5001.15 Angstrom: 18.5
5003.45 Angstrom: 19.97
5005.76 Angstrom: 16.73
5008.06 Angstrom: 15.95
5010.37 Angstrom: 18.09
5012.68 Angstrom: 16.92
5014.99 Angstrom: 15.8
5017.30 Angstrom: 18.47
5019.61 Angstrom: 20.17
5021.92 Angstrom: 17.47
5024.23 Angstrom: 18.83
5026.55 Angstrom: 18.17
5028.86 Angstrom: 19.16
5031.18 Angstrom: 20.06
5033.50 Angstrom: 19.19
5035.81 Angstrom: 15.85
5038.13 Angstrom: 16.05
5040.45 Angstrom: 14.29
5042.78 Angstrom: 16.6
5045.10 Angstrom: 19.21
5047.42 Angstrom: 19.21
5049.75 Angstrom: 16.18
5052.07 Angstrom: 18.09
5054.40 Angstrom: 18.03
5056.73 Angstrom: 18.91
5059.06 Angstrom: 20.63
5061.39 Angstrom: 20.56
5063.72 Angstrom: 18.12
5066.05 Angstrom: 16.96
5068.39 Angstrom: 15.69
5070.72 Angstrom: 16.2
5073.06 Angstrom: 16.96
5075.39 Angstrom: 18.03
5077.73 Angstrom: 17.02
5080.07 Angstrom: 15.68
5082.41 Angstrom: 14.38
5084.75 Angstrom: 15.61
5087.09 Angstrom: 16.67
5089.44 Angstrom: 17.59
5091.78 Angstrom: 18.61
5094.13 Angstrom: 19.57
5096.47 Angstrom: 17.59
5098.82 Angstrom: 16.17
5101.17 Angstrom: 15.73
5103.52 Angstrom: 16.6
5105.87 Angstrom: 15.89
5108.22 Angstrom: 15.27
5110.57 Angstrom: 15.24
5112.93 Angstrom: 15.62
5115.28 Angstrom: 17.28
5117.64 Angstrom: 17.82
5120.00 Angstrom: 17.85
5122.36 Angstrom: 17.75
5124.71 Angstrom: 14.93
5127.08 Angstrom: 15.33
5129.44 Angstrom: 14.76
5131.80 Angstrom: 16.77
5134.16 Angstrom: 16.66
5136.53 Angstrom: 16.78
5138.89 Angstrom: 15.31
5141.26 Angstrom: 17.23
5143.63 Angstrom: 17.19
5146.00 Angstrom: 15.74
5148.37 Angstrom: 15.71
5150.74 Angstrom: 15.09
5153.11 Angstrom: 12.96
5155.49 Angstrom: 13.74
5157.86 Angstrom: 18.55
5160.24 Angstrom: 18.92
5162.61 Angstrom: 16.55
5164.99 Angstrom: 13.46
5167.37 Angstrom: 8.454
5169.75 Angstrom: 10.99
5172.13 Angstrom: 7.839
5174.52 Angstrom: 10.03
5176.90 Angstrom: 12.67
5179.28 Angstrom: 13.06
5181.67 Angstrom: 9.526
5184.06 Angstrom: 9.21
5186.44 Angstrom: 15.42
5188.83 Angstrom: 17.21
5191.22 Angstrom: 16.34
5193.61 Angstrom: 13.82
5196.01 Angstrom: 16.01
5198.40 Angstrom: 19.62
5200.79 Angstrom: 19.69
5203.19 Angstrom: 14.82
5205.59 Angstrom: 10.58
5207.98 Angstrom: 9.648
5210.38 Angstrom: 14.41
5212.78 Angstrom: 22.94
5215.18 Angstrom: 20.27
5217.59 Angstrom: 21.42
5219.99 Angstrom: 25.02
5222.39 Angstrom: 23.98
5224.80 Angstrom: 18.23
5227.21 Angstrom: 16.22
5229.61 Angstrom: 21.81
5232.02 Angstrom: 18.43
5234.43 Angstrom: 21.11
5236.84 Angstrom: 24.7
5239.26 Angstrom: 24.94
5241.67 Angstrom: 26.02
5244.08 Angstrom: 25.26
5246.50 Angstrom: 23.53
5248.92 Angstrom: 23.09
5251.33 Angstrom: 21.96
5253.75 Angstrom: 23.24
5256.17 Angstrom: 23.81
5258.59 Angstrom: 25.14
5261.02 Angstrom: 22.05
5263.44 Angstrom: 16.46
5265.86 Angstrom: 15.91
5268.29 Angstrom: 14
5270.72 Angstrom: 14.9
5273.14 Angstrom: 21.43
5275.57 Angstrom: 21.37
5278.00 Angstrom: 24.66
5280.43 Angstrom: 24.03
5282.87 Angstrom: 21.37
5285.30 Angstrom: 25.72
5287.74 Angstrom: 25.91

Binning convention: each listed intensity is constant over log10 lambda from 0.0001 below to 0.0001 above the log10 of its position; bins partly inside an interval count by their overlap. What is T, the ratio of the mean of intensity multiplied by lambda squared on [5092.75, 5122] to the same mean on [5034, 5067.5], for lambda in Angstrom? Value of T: 1.0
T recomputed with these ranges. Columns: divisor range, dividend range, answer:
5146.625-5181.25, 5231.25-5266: 1.75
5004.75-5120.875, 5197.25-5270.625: 1.25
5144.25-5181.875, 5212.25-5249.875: 1.70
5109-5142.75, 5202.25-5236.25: 1.18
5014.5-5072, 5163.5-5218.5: 0.84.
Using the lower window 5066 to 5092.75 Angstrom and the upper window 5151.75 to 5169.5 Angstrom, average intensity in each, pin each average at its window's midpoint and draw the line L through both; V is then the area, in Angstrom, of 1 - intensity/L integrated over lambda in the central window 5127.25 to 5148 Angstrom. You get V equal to -1.6 Angstrom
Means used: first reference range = 16.6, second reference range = 14.5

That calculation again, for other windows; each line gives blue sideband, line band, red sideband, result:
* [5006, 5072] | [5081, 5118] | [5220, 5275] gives 4.4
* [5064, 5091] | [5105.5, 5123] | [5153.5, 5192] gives -1.6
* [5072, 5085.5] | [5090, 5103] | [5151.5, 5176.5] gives -1.5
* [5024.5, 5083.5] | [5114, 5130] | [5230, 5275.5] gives 2.0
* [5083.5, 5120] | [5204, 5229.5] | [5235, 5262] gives 4.6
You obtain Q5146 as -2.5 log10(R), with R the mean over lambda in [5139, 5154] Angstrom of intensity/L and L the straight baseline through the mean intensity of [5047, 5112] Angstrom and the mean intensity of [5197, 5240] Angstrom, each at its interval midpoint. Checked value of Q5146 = 0.16 mag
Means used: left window 17.2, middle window 15.7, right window 19.3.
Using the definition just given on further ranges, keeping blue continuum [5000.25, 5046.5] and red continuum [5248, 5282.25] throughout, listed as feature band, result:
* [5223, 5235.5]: 0.056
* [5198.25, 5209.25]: 0.358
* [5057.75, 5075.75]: 0.026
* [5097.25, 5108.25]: 0.170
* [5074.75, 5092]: 0.123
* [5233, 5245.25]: -0.183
